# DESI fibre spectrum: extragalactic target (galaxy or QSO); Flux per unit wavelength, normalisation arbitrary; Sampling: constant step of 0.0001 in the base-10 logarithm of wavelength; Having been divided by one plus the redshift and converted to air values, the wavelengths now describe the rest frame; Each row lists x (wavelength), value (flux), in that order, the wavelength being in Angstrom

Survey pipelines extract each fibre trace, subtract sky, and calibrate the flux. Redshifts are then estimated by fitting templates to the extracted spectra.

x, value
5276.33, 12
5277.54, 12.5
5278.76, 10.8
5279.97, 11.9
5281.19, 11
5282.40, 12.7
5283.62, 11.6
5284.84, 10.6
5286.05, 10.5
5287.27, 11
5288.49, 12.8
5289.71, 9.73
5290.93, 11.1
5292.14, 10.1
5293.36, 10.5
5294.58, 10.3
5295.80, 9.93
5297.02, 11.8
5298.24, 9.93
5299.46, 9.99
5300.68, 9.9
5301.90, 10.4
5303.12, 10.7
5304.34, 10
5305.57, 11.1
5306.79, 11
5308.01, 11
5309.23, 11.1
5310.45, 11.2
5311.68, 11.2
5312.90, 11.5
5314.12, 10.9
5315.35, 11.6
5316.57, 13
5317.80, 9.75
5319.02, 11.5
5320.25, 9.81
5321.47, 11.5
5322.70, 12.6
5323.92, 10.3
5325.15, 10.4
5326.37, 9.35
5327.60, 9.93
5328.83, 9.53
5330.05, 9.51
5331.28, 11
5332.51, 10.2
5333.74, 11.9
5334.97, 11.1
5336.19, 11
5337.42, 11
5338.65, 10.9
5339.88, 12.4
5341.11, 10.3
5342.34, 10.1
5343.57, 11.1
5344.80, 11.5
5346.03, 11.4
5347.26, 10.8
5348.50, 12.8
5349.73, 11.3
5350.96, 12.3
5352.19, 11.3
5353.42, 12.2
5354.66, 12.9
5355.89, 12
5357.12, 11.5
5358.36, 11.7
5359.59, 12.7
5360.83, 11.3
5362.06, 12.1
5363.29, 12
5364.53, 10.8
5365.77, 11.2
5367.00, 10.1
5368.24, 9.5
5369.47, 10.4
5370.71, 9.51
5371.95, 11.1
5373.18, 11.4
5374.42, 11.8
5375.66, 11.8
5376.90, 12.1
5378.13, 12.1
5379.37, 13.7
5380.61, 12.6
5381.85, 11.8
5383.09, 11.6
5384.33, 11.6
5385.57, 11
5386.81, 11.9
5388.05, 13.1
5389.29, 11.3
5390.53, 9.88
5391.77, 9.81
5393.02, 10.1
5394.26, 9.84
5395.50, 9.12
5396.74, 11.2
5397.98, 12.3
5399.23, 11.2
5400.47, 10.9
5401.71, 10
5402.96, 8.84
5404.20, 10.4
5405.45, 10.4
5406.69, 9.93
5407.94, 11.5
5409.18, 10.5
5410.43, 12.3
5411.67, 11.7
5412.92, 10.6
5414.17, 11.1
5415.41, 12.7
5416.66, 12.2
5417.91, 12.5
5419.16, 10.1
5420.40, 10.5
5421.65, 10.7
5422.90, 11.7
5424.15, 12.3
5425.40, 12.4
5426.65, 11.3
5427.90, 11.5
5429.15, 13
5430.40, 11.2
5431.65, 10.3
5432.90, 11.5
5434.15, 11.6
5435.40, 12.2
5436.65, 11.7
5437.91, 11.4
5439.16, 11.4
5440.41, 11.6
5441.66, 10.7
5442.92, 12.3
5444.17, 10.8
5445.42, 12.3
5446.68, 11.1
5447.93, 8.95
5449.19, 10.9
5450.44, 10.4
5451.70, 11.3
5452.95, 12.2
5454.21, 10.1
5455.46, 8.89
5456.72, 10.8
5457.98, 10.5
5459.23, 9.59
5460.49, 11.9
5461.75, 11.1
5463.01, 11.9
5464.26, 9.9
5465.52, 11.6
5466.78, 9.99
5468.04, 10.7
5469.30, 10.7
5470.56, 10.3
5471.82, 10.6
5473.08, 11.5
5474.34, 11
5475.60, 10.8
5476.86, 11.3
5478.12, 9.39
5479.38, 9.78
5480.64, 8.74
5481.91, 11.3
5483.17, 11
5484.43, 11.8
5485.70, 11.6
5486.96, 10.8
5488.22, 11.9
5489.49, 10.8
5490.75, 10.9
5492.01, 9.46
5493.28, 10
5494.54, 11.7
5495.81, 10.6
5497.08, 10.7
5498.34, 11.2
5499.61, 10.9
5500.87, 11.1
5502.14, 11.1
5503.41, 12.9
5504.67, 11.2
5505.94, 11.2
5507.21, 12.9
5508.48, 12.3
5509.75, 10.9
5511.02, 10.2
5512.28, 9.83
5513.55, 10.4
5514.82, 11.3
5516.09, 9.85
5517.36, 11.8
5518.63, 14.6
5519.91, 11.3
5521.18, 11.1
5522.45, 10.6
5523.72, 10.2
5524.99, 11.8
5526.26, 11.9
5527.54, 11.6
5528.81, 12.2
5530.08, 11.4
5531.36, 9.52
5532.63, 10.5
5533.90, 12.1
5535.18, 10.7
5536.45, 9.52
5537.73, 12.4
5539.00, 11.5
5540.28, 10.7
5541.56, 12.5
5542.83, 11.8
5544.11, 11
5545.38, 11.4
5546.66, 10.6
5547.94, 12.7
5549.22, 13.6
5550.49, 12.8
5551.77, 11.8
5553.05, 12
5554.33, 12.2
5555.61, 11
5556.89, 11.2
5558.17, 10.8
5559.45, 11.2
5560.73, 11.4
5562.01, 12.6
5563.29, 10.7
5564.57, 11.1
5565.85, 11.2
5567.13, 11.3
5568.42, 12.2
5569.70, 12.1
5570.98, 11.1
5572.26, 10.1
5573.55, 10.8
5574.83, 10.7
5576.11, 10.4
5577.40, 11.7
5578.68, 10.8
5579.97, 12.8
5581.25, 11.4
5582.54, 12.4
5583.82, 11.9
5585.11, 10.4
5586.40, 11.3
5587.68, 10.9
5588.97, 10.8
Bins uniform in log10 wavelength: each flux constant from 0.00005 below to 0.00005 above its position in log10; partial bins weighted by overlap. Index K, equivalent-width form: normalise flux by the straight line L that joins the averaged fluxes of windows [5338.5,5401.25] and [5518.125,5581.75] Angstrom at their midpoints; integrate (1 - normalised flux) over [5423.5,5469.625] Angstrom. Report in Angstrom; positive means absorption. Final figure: 1.0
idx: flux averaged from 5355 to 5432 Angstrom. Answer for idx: 11.3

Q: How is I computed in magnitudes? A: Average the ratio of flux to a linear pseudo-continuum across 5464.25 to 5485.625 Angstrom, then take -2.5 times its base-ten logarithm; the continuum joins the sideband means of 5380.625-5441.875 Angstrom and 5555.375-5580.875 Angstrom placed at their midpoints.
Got 0.06 mag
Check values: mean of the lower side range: 11.2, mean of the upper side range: 11.3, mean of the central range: 10.7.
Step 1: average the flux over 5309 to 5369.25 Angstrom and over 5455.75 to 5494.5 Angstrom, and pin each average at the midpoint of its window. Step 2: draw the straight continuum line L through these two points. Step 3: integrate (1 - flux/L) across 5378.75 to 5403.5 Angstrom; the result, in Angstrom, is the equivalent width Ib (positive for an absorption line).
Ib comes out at -0.23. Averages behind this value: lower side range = 11.2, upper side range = 10.7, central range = 11.1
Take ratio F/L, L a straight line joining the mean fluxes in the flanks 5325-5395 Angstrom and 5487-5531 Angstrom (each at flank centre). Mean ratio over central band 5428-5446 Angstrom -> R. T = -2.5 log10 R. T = -0.03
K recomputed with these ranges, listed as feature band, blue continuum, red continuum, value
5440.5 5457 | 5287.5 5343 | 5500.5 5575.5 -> 0.4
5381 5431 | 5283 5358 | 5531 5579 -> -0.1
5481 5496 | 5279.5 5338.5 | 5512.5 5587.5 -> 0.4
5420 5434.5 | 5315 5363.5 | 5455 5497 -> -0.8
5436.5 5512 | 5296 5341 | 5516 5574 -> 2.2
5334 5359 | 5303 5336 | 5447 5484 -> -1.6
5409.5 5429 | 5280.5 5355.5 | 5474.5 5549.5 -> -0.9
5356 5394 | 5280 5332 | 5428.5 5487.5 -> -1.8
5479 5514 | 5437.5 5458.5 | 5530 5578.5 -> 0.4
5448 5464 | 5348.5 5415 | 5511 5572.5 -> 0.9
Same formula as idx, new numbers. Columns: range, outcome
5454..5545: 11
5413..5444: 11.6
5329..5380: 11.3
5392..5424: 10.9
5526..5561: 11.5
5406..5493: 11.1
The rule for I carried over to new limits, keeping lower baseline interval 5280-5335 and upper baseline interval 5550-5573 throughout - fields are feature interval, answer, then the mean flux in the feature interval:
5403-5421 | 0.00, 11.1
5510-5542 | 0.02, 11.2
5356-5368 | -0.05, 11.4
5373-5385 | -0.10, 12.1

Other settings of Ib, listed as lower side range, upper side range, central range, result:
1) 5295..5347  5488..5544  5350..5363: -1.3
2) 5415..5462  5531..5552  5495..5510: 0.0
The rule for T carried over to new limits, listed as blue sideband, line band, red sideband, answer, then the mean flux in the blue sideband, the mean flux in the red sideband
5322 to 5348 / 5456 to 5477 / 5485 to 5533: 0.026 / 10.8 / 11.2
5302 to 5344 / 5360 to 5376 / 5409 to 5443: 0.014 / 10.9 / 11.5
